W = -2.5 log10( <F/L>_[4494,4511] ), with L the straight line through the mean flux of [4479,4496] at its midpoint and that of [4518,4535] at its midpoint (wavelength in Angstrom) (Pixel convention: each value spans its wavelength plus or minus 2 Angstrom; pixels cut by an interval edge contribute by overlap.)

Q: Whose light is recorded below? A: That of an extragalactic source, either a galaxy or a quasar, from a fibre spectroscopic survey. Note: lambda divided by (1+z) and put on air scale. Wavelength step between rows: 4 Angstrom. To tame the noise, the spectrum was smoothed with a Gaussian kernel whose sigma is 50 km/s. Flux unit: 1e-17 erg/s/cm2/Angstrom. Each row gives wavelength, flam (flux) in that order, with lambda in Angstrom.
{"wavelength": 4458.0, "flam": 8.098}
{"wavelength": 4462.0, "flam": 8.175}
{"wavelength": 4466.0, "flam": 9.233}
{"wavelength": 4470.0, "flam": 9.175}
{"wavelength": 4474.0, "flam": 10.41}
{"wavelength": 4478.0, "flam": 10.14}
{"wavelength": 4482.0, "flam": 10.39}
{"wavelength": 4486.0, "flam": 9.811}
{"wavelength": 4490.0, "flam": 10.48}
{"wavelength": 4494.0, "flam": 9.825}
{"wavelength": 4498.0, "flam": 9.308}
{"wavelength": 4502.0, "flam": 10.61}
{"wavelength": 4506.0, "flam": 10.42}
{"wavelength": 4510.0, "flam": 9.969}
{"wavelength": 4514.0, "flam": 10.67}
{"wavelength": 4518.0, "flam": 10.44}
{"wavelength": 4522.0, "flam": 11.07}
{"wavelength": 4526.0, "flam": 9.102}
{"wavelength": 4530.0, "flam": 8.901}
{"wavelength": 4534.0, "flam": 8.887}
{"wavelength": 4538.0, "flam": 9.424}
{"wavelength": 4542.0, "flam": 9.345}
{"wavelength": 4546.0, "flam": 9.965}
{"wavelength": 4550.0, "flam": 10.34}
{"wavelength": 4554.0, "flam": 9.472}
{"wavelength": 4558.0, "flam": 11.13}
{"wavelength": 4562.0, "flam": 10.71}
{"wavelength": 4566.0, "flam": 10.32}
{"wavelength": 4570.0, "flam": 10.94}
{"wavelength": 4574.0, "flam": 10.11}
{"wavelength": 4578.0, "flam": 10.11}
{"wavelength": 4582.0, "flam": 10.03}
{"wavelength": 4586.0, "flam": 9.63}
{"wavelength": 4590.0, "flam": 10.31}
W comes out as -0.01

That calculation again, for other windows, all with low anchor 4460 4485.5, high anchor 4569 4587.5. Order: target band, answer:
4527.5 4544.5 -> 0.09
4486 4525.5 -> -0.05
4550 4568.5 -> -0.04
